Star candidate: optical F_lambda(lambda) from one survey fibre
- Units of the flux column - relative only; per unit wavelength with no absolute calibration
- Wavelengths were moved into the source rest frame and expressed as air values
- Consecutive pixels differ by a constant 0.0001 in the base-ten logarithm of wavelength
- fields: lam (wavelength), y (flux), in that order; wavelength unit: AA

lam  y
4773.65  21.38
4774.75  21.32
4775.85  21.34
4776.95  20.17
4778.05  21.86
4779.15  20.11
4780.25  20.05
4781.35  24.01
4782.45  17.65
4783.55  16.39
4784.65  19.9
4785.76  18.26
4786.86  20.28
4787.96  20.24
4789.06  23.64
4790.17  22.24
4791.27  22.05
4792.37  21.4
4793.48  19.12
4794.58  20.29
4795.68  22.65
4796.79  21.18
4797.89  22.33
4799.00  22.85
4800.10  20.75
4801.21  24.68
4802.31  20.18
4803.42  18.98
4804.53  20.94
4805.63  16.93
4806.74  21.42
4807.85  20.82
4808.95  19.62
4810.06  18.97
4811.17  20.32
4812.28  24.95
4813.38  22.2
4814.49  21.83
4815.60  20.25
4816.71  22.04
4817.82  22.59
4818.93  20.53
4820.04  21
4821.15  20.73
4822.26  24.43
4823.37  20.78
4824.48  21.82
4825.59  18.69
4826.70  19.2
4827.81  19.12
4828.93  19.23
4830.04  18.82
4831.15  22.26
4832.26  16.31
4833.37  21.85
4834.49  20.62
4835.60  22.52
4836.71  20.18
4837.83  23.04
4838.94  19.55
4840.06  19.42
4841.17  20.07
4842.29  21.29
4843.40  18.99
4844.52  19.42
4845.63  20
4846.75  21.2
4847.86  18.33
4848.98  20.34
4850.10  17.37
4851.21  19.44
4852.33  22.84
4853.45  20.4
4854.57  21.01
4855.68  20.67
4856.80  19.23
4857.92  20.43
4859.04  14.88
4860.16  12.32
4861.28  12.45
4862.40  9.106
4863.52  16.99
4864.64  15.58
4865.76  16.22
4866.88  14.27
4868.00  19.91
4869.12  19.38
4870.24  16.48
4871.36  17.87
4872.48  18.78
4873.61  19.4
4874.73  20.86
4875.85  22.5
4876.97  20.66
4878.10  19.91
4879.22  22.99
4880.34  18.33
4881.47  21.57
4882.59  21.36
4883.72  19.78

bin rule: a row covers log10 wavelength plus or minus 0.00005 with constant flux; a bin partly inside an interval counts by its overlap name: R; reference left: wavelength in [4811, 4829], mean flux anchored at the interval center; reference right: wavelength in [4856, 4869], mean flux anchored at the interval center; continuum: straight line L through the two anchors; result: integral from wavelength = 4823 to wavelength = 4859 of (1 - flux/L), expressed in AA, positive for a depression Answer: -3.1 AA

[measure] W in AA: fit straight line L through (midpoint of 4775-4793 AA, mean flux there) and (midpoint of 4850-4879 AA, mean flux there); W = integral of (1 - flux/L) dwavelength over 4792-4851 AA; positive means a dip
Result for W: -3.64 AA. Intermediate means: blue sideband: 20.6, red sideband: 18.1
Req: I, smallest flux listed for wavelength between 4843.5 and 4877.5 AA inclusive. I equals 9.106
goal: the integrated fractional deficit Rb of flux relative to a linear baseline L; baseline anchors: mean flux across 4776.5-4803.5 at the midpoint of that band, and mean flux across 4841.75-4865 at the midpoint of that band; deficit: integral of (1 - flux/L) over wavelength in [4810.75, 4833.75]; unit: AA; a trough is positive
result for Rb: -1.6 AA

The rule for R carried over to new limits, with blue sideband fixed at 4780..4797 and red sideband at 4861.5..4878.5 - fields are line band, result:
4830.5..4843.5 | -1.1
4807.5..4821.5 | -1.1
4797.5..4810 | -0.4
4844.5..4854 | -0.8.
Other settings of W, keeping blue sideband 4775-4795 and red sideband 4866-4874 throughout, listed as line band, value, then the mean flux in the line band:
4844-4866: 0.6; 17.9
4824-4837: -0.6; 20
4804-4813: -0.3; 20.5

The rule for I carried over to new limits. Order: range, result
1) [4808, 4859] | 16.31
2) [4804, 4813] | 16.93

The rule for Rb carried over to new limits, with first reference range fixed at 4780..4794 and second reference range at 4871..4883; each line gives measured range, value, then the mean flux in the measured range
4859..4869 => 2.7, 14.8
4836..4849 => 0.2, 20.2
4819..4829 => -0.1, 20.6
